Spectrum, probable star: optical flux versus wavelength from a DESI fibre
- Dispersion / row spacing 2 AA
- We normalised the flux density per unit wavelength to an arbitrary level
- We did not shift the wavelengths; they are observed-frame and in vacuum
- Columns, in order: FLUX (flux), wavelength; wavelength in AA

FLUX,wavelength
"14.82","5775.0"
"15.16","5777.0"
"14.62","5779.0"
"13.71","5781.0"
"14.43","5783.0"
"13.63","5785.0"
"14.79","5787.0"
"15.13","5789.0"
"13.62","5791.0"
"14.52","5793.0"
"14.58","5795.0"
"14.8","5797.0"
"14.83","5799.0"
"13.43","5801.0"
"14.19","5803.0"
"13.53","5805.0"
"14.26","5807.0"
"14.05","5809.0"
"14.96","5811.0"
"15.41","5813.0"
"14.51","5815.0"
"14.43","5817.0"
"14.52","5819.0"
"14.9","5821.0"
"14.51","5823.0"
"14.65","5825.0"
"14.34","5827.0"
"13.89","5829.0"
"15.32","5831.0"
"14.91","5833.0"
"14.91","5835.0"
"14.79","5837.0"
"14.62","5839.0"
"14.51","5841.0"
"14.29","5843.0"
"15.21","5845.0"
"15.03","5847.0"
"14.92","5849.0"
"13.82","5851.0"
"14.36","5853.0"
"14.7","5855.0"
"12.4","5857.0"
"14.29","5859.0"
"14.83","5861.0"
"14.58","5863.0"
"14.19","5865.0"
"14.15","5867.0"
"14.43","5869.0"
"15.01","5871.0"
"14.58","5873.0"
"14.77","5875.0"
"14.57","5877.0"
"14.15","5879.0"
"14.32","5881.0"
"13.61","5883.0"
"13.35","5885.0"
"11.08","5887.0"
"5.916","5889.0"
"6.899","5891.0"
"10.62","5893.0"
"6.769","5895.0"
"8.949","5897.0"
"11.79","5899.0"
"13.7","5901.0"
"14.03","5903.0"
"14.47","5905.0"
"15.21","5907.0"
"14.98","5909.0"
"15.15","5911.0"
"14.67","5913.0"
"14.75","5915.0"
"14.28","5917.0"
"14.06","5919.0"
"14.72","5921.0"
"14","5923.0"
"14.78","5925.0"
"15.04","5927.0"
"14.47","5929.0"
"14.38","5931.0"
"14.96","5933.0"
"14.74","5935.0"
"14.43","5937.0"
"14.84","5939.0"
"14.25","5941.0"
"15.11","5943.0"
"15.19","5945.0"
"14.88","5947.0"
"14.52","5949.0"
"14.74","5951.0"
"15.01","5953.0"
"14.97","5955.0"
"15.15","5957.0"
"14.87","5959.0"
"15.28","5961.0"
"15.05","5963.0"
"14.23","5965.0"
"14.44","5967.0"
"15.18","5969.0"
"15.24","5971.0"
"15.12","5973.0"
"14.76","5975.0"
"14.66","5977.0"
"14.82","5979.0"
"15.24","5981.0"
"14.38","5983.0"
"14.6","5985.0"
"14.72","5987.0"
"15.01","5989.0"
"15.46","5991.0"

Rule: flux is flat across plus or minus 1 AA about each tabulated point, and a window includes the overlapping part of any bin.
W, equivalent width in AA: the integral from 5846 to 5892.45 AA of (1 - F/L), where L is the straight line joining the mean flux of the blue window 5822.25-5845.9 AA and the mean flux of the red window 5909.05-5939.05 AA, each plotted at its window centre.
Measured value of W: 3.8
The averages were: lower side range 14.7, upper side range 14.6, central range 13.4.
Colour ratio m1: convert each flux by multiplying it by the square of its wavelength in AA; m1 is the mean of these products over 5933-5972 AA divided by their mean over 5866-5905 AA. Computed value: 1.24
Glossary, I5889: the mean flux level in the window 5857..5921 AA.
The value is 13.2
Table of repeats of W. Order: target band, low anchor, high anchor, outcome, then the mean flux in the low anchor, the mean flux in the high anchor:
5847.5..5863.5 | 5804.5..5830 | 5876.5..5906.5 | -1.53 AA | 14.5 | 11.6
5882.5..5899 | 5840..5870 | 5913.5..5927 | 5.46 AA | 14.4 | 14.5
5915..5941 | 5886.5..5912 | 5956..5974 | -3.09 AA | 11.5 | 15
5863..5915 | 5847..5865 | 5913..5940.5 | 5.37 AA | 14.3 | 14.6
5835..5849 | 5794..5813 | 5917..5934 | -0.35 AA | 14.4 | 14.5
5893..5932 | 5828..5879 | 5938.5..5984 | 2.91 AA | 14.5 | 14.9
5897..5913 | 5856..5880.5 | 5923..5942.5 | 0.67 AA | 14.3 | 14.6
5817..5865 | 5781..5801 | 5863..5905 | -4.26 AA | 14.4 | 12.4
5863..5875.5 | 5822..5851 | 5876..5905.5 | -1.68 AA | 14.7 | 11.6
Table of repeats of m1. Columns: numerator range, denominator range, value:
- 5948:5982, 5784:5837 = 1.08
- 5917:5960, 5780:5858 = 1.06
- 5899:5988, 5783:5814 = 1.07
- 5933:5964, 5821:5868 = 1.06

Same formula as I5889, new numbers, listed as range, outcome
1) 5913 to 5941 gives 14.6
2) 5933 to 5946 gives 14.8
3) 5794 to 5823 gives 14.5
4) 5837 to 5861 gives 14.4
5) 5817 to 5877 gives 14.5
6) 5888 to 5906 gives 10.3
